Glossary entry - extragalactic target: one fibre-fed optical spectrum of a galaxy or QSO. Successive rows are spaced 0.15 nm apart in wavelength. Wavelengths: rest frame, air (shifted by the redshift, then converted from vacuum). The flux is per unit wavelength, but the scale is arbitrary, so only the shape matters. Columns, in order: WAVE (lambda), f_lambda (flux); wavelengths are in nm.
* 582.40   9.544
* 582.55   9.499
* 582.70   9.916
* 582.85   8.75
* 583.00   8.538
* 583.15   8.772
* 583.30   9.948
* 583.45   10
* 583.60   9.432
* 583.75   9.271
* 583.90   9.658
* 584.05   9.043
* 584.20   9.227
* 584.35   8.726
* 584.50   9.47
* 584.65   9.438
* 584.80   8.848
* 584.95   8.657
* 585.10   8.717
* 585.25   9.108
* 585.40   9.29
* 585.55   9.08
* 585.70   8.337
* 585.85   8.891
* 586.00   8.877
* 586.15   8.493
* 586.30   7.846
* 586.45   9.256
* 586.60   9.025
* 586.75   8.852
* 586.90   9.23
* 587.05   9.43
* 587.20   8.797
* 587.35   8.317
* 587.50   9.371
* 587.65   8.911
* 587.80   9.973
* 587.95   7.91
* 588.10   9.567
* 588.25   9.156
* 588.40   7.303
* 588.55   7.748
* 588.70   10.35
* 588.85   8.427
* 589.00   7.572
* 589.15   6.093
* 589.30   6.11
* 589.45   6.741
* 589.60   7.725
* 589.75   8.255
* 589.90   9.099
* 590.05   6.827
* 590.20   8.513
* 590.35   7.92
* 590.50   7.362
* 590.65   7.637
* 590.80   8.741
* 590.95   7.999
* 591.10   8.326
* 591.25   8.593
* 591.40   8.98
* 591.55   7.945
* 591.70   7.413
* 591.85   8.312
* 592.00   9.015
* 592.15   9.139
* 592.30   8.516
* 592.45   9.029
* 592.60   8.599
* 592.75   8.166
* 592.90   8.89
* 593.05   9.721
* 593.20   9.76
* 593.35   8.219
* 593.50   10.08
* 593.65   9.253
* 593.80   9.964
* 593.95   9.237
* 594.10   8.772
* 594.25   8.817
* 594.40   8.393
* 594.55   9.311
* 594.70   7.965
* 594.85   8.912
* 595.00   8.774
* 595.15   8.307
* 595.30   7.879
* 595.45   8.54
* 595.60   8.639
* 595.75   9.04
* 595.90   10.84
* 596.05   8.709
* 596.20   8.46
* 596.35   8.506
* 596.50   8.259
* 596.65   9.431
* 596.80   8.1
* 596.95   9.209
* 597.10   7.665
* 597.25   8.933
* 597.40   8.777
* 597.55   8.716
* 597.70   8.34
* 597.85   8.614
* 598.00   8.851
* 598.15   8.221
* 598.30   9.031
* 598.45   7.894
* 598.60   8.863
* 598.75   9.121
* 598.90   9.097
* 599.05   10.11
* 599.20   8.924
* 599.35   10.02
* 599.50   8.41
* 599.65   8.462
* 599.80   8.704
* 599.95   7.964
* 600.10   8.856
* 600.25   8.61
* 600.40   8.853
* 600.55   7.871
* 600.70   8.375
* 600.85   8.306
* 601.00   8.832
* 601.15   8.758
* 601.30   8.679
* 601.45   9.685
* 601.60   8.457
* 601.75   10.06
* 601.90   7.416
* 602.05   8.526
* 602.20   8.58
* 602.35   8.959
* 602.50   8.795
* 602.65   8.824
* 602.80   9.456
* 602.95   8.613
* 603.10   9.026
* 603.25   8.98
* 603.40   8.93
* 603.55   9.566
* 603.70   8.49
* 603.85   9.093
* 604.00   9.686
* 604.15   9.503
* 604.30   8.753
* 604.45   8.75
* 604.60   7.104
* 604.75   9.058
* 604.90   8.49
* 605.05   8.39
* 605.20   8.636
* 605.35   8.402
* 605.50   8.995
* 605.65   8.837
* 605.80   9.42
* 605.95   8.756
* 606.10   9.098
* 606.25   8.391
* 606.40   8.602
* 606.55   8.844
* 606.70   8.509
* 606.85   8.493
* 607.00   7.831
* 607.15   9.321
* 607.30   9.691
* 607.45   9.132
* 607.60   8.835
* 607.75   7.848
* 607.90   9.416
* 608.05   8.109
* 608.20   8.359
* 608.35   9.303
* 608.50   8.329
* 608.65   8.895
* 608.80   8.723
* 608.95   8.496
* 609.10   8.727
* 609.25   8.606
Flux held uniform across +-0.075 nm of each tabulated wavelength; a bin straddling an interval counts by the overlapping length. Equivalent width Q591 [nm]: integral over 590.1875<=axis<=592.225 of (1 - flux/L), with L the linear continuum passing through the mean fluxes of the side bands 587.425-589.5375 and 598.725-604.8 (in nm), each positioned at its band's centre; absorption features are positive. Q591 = 0.020 nm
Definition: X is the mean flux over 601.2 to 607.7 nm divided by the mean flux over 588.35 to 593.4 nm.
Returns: 1.07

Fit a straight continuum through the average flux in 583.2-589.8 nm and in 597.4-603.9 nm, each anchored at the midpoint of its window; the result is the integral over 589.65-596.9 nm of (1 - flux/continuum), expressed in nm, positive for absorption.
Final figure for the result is 0.10 nm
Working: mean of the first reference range 8.74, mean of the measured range 8.65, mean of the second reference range 8.79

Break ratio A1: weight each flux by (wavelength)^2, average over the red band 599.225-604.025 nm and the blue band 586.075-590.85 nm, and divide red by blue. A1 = 1.1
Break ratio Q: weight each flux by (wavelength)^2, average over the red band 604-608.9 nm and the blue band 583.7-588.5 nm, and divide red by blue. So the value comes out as 1.05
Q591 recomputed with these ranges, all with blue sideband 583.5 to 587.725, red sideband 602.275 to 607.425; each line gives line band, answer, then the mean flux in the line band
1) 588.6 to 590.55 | 0.26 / 7.77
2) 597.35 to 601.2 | 0.07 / 8.71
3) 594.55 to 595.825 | 0.05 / 8.55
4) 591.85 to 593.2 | 0.01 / 8.9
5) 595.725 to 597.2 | 0.01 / 8.82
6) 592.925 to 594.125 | -0.06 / 9.38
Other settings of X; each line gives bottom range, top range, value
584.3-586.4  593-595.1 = 1.02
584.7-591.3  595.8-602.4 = 1.04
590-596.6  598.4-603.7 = 1.02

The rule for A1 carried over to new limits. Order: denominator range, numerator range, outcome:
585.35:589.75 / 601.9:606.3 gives 1.10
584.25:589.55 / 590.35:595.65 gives 1.02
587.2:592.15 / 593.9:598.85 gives 1.08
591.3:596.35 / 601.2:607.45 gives 1.04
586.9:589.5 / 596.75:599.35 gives 1.08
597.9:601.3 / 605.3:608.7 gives 1.03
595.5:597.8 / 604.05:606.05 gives 1.02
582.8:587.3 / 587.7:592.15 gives 0.92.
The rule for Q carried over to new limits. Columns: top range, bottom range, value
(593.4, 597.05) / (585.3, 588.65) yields 1.04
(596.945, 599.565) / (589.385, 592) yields 1.12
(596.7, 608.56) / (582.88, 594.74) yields 1.06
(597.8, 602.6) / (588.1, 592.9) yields 1.11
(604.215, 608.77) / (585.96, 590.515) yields 1.10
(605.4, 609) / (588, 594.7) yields 1.09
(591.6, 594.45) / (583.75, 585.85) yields 1.01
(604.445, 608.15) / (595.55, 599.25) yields 1.01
